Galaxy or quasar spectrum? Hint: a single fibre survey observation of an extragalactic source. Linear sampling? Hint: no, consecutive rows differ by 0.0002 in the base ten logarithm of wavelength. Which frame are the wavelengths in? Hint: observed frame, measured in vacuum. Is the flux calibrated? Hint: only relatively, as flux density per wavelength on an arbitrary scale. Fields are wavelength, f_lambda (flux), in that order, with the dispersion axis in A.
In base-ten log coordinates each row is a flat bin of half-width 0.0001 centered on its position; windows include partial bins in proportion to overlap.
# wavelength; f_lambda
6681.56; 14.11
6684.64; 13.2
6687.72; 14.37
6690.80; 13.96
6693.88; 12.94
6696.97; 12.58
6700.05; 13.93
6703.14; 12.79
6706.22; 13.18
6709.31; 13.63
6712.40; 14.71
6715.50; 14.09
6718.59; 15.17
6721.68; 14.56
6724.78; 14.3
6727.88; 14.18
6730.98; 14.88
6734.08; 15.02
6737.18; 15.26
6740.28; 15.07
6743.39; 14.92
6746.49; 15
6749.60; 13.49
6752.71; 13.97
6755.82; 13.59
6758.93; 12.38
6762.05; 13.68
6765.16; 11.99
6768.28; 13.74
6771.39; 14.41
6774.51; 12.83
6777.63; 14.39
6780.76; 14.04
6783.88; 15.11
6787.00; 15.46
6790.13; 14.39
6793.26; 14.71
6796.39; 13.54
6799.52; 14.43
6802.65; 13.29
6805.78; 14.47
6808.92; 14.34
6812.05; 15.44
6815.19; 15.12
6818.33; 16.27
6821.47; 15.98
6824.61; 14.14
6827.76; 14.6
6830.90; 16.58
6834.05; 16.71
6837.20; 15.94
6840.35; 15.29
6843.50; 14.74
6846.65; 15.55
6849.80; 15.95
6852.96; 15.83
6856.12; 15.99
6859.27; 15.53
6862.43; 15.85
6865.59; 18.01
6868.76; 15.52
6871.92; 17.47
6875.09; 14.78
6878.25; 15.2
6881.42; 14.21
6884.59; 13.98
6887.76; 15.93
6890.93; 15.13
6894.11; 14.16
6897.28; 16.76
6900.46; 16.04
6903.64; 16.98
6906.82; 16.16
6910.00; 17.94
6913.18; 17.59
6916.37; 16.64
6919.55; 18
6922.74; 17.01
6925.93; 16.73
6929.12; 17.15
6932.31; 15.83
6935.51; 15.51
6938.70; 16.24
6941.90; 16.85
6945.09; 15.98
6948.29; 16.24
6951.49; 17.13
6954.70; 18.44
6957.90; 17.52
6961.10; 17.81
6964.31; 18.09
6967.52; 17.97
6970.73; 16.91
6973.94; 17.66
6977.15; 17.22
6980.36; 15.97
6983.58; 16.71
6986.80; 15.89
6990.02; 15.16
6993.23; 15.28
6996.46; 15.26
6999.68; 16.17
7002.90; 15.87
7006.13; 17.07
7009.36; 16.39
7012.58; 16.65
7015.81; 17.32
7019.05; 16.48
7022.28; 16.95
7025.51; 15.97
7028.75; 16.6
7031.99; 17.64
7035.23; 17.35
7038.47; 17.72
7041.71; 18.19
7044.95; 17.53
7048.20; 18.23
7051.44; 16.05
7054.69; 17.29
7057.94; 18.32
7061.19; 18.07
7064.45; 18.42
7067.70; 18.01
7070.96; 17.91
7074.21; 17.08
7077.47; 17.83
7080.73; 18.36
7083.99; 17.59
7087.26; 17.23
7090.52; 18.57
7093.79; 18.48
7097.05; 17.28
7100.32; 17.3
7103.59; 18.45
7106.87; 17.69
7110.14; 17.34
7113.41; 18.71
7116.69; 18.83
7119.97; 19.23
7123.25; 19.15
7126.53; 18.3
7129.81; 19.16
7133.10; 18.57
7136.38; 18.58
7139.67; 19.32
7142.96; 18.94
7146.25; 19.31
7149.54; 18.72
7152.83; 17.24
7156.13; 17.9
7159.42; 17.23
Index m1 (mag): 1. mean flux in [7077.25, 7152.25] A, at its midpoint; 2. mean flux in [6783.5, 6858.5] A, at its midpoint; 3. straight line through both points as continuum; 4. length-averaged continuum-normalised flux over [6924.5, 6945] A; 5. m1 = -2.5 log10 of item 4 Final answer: 0.00 mag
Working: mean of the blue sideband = 15.2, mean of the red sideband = 18.4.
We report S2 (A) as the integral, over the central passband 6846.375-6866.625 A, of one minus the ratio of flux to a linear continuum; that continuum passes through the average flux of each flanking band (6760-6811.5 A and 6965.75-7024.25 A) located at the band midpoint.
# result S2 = -1.63 A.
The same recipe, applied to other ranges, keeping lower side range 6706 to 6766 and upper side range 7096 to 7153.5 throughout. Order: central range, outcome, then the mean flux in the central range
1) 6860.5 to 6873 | -0.8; 16.6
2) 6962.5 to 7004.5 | 1.1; 16.5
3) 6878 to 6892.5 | 0.9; 14.9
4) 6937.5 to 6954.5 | -0.1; 16.7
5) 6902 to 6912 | -0.6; 17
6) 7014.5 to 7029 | 0.6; 16.7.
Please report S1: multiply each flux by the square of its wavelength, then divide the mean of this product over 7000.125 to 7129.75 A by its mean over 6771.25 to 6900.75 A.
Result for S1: 1.2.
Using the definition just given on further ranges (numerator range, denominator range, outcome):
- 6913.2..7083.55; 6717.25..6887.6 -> 1.21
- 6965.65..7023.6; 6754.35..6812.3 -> 1.25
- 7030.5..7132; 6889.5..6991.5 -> 1.12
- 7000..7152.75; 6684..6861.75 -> 1.34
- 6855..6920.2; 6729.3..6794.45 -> 1.17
